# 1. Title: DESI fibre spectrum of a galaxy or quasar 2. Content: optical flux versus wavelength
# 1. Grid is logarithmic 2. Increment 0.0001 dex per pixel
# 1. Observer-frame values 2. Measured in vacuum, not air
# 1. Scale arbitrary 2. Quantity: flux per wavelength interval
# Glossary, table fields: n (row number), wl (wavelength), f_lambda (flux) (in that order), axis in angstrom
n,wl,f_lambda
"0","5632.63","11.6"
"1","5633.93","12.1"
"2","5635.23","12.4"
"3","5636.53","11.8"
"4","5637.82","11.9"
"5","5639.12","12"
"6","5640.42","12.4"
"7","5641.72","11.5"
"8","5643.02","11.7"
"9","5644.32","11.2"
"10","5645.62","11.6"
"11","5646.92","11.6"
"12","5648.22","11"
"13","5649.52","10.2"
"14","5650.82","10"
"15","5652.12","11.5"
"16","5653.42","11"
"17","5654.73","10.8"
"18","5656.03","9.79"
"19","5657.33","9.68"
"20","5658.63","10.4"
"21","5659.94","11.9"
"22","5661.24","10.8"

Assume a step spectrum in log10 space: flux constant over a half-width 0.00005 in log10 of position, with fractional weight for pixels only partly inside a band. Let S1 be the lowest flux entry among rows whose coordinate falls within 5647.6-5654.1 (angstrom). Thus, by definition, 10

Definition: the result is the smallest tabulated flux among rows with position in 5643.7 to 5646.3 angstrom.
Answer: 11.2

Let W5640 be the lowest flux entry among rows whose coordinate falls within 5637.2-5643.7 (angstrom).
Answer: 11.5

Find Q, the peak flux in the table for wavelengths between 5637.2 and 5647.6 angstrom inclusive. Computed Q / 12.4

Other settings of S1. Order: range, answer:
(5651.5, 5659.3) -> 9.68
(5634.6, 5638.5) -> 11.8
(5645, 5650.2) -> 10.2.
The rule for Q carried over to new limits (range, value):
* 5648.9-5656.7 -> 11.5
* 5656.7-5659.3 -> 10.4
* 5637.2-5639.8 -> 12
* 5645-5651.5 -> 11.6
